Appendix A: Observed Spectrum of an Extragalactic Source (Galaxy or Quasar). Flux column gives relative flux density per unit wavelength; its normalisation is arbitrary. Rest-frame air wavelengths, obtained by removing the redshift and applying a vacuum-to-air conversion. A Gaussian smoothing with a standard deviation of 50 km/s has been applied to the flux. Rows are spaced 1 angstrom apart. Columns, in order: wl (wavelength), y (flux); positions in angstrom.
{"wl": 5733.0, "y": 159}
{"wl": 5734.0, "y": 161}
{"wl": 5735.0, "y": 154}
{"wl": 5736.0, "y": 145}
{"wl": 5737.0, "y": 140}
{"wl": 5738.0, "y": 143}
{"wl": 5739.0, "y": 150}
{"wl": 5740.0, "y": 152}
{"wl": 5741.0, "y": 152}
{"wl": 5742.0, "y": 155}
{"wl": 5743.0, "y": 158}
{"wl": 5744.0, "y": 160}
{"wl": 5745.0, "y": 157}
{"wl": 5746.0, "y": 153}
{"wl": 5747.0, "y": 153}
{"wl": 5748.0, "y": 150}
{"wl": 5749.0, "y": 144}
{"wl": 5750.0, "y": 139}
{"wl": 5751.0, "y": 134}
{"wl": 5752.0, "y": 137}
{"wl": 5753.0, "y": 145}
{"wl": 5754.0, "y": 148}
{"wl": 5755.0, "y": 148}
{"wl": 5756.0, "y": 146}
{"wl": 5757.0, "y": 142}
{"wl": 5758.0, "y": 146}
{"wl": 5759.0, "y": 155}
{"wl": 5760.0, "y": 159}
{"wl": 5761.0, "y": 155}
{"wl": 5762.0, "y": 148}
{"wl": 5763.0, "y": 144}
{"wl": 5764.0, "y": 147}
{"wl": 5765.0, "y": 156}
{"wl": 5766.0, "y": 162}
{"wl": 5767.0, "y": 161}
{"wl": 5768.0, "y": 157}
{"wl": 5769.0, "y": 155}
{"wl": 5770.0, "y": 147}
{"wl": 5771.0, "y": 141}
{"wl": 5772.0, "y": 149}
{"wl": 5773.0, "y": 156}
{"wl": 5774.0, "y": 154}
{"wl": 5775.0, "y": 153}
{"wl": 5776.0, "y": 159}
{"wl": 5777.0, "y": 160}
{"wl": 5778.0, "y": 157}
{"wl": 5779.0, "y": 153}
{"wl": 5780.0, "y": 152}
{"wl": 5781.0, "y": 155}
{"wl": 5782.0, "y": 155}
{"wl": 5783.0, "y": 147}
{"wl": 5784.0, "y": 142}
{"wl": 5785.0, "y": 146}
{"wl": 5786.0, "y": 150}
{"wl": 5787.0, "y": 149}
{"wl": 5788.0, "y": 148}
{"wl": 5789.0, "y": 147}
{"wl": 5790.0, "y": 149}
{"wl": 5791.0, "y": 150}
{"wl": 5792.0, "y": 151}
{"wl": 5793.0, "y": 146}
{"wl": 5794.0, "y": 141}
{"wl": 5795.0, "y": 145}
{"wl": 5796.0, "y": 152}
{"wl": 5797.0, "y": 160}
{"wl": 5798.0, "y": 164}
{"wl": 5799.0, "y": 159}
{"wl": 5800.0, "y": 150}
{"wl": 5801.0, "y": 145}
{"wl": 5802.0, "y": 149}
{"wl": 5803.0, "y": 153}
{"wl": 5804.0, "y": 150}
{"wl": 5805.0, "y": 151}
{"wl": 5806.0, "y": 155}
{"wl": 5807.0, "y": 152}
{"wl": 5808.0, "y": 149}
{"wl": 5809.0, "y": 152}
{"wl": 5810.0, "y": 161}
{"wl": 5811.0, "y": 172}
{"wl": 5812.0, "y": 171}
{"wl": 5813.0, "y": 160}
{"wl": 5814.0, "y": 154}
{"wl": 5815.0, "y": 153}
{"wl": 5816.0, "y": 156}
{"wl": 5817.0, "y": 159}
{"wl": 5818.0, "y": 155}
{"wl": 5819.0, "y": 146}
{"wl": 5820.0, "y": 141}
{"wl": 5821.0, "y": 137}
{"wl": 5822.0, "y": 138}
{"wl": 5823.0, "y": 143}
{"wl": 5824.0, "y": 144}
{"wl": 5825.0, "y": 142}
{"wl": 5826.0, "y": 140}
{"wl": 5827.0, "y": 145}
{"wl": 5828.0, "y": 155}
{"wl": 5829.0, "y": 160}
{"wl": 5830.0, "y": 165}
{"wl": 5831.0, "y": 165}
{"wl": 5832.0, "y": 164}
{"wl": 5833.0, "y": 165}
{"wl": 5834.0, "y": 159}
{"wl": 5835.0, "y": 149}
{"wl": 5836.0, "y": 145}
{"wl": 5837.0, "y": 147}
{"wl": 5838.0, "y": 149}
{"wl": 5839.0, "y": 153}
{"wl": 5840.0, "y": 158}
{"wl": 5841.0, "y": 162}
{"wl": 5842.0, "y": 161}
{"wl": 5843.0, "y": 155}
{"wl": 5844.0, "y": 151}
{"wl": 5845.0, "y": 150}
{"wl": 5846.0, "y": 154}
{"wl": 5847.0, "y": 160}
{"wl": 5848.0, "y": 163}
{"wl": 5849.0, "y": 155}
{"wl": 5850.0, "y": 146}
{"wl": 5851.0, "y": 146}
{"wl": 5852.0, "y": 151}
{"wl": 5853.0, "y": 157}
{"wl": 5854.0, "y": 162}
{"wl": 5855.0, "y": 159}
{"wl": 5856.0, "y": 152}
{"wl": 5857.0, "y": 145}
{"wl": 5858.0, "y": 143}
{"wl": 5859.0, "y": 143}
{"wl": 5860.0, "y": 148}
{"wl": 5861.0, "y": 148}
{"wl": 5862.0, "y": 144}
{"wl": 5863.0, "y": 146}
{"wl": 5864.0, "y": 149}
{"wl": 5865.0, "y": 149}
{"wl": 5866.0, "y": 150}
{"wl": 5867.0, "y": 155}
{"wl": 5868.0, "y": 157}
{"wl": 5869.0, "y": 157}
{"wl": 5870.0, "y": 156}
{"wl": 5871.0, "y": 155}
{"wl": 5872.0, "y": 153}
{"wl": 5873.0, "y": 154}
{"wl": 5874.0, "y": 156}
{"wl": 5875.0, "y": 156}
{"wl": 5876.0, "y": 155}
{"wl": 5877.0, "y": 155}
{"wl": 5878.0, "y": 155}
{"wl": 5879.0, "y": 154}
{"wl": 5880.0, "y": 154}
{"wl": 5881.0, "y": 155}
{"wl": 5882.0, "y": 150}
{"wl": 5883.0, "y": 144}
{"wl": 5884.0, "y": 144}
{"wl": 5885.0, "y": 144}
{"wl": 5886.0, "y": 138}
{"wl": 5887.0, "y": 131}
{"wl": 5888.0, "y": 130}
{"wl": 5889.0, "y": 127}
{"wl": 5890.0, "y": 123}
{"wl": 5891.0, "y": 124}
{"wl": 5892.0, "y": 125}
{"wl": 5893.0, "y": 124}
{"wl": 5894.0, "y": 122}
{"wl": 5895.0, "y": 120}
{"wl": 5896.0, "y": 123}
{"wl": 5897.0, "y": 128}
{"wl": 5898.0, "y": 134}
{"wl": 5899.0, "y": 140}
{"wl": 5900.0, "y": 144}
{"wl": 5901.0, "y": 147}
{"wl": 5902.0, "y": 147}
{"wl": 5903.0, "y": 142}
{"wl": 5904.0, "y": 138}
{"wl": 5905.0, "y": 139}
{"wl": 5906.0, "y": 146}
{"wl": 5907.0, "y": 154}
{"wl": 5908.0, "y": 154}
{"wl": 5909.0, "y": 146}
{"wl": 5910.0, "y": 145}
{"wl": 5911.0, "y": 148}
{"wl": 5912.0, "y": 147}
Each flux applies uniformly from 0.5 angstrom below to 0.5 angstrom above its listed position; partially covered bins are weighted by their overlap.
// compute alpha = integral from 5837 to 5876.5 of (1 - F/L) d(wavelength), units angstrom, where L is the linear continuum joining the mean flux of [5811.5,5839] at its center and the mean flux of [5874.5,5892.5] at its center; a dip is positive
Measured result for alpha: -1.6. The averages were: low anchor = 152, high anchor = 142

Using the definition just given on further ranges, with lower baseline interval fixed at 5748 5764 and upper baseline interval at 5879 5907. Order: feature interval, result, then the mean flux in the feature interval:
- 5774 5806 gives -1.65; 151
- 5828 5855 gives -2.96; 156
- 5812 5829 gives -0.86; 149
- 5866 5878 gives -1.45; 155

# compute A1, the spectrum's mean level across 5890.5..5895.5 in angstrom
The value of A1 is 123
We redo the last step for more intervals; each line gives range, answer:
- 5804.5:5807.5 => 153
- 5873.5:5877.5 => 156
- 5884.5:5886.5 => 141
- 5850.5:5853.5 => 151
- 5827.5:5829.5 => 158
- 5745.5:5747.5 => 153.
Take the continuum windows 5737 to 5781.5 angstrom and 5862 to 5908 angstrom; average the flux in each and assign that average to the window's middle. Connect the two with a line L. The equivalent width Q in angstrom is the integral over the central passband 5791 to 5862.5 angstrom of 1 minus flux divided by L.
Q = -2.7 angstrom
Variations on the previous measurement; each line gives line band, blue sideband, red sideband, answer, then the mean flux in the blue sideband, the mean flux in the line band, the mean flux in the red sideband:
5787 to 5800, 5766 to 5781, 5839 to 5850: 0.32 angstrom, 154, 151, 156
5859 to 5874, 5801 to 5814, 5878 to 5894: -0.96 angstrom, 156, 151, 138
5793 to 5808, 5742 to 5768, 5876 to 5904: -0.56 angstrom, 150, 152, 138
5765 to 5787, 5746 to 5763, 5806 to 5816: -0.26 angstrom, 147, 153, 158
